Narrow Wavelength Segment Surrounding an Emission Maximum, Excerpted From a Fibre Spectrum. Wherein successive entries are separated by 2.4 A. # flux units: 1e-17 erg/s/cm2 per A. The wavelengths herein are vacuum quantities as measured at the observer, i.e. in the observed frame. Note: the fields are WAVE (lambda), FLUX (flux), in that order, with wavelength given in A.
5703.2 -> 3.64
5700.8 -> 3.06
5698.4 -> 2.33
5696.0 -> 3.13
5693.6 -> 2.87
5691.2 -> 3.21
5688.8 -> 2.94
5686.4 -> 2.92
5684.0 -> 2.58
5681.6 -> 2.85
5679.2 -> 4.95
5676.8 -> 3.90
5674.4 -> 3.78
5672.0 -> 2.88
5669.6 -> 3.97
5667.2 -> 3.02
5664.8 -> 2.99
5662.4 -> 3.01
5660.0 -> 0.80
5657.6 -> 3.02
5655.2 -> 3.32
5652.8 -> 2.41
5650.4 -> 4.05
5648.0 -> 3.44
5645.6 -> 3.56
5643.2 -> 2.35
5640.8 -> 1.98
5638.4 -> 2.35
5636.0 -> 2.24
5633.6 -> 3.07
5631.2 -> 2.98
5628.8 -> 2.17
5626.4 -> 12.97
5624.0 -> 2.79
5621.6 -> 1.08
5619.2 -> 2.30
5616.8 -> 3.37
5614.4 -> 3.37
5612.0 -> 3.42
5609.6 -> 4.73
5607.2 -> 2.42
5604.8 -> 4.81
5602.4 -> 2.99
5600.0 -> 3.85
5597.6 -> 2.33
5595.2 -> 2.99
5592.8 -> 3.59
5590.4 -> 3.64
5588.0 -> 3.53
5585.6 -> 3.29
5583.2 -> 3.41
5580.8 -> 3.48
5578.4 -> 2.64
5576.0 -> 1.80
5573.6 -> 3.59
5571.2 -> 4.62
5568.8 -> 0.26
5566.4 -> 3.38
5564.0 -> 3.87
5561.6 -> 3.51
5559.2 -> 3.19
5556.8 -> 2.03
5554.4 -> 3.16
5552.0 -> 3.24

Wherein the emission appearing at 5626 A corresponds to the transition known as H-beta 4861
